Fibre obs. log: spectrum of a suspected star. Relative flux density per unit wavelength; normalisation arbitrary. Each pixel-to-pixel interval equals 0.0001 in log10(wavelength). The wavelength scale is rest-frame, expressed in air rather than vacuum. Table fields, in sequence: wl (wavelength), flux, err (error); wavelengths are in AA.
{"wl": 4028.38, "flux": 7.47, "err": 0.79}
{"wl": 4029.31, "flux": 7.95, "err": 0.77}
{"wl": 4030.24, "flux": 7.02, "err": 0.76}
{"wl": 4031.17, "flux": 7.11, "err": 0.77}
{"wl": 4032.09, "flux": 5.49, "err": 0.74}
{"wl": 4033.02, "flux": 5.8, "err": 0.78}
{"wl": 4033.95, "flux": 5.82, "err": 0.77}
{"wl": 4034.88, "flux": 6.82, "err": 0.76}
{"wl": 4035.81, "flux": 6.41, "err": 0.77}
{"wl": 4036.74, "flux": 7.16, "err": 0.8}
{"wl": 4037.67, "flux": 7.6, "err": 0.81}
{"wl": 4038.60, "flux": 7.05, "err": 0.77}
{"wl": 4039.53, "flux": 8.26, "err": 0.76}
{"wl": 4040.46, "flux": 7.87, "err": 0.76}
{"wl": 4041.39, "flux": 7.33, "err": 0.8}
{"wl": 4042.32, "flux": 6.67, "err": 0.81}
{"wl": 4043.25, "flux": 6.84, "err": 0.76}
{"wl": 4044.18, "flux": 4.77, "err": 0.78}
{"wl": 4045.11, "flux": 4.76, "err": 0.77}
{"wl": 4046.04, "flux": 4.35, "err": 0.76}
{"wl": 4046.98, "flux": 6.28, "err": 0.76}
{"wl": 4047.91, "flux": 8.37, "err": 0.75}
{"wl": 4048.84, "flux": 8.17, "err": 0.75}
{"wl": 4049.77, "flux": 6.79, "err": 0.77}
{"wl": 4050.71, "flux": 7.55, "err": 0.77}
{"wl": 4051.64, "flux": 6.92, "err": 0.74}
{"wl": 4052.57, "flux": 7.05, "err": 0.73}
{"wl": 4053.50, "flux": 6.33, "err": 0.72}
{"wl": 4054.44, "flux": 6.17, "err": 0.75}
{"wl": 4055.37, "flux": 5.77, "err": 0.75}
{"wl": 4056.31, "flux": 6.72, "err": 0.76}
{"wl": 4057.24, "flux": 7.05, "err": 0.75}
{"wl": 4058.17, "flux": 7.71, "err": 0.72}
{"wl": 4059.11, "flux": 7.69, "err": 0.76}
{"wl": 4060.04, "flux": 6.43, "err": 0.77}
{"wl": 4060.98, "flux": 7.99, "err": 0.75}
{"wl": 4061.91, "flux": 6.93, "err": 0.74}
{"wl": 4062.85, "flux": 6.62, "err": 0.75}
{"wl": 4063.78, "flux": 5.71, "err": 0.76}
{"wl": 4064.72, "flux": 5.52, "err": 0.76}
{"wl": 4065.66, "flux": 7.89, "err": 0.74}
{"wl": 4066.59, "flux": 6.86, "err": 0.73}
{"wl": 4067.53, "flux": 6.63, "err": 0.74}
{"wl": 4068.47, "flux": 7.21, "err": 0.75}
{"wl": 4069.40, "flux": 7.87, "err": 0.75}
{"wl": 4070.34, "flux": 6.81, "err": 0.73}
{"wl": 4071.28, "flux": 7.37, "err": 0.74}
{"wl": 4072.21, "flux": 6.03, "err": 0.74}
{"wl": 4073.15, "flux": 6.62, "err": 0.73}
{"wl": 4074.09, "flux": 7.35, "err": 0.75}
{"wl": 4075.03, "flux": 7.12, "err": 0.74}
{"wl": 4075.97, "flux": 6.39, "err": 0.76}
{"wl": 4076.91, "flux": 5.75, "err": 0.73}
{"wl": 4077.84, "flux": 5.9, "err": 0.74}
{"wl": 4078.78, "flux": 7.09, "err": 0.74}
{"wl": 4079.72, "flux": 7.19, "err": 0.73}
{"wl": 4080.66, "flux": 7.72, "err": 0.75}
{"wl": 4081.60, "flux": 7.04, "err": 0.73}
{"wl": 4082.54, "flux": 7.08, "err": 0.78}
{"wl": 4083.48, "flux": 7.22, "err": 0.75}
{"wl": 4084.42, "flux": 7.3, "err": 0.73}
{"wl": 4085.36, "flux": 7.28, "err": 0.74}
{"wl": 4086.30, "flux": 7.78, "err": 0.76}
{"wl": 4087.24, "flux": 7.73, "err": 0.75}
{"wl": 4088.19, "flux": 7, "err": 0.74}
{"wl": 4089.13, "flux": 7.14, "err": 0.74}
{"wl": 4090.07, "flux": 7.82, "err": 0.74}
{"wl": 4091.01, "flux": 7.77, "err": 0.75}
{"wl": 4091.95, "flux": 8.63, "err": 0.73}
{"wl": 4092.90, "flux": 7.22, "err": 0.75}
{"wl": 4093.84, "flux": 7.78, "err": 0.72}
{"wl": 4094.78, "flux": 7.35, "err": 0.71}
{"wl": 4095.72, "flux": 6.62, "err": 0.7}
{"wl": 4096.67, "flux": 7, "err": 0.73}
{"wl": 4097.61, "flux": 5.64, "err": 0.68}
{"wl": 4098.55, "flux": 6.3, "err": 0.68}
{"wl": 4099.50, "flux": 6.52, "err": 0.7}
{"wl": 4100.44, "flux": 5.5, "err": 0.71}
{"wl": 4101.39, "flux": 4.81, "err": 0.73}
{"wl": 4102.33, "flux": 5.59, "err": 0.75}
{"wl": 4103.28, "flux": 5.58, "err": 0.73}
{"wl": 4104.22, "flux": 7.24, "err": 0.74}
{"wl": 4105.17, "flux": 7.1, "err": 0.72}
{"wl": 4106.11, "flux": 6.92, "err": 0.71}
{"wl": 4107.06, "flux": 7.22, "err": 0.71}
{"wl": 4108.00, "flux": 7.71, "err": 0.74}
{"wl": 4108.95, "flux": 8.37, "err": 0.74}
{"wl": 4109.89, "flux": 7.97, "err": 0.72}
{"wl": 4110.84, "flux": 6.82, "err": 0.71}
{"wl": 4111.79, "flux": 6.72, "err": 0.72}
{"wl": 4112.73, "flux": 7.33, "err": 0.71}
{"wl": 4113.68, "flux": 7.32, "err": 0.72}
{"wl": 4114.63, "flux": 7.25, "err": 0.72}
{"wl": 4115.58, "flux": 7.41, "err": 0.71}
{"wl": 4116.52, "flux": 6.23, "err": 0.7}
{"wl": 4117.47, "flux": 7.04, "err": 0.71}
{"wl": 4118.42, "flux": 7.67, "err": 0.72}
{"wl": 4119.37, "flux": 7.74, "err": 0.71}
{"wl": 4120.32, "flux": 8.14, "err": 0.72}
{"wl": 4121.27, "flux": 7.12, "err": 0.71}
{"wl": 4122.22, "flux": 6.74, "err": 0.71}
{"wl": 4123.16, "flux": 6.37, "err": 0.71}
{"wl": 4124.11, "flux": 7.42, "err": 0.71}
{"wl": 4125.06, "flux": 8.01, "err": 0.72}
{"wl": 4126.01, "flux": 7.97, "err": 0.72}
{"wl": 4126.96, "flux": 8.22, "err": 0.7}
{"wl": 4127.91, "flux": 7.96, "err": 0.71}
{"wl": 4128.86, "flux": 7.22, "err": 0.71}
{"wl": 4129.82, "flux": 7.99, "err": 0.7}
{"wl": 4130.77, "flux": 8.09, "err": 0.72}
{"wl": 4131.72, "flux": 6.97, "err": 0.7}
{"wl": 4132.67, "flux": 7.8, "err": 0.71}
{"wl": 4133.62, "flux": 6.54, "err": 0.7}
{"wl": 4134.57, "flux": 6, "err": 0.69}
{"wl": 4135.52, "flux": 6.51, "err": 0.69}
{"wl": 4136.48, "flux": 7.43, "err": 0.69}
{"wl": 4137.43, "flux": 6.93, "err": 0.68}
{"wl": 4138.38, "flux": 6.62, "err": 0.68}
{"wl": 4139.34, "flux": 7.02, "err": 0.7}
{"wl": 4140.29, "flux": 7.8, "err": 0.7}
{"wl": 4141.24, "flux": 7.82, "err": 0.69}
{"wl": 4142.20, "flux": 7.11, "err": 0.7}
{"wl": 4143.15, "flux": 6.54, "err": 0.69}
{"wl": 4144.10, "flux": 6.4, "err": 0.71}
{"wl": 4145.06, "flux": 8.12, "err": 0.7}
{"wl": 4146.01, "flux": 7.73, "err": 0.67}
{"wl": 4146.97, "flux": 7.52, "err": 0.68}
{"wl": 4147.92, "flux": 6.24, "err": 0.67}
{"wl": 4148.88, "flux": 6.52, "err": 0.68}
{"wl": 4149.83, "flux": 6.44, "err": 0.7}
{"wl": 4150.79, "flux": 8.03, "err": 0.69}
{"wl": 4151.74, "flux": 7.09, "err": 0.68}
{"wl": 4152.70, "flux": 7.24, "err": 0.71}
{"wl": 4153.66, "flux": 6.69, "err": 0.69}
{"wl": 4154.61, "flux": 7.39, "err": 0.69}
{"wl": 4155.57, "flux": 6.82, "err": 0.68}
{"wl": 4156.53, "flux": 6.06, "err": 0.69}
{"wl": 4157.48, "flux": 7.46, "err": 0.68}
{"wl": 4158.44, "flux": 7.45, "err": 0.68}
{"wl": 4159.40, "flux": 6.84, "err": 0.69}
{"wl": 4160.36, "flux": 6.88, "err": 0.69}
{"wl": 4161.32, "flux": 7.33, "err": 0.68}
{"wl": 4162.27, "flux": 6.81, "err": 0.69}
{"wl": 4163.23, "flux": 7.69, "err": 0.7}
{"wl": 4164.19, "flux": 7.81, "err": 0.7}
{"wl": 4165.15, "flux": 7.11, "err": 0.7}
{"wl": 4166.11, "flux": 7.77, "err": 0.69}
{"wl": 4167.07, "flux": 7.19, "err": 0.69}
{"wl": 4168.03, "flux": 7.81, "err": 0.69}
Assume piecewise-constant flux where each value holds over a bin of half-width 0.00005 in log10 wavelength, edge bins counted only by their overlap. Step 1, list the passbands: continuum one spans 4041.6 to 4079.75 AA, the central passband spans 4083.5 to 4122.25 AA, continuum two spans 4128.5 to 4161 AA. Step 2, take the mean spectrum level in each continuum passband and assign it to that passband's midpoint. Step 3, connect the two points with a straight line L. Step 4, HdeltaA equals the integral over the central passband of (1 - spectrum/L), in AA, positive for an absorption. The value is -1.0 AA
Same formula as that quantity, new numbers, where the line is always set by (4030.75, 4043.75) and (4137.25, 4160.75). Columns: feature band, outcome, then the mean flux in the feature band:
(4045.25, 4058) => 0.4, 6.71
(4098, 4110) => 0.6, 6.64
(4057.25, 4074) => -0.1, 6.95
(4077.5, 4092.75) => -0.9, 7.36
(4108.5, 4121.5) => -0.7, 7.37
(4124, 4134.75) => -0.8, 7.56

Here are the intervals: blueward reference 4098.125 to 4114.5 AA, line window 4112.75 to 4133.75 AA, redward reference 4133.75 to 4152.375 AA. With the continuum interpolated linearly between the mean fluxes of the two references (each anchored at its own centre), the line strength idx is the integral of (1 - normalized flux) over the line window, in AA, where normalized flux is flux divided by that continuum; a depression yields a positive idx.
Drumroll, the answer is -1.6 AA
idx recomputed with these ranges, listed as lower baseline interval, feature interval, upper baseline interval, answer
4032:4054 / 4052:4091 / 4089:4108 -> -1.17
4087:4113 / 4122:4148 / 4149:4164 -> -0.86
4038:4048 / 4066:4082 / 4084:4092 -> 0.77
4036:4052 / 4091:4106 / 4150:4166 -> 0.79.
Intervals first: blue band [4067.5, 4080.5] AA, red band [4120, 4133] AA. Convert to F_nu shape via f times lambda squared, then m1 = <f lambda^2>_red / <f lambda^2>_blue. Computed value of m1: 1.13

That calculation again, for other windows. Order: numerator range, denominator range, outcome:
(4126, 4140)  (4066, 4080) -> 1.10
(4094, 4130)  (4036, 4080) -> 1.06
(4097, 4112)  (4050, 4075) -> 0.98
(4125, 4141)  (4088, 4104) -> 1.11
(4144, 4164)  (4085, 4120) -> 1.03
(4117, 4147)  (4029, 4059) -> 1.13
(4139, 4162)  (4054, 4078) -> 1.09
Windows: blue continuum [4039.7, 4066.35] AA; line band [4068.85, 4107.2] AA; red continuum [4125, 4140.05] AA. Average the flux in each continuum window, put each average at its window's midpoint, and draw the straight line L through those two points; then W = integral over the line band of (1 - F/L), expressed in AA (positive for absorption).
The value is 0.5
